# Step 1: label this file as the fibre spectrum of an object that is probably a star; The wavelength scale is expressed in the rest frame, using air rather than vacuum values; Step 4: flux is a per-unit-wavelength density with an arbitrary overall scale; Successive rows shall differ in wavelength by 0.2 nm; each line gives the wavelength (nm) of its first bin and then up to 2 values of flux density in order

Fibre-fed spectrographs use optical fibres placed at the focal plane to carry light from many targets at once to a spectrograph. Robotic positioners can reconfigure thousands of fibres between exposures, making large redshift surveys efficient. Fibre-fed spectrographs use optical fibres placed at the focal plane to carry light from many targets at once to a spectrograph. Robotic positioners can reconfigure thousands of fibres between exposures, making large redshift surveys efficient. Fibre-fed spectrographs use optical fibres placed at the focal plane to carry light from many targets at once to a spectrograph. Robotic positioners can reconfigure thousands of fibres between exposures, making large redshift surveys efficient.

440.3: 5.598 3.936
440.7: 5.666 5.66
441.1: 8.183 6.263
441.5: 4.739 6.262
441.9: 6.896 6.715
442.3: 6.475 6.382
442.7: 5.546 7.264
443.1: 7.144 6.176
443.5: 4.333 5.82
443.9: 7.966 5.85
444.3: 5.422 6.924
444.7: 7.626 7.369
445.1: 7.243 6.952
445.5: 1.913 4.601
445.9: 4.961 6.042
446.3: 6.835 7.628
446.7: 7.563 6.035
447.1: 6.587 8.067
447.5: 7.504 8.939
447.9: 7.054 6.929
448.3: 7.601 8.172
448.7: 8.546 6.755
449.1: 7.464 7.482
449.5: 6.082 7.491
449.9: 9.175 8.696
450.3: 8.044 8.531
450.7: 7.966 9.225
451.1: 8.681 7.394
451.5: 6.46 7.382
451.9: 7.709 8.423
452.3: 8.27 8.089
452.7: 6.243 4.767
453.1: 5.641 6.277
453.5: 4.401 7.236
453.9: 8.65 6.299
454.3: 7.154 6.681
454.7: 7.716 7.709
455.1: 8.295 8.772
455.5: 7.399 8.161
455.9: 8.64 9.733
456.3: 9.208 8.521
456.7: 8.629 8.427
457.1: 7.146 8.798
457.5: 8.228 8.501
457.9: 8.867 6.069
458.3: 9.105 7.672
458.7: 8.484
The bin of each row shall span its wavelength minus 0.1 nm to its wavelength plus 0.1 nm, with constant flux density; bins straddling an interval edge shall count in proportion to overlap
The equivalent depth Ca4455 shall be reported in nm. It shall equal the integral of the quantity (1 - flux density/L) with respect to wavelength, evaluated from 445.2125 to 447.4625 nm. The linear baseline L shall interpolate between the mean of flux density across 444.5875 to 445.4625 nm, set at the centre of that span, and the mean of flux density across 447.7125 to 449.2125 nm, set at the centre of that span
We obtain 0.33 nm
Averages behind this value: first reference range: 6.91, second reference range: 7.59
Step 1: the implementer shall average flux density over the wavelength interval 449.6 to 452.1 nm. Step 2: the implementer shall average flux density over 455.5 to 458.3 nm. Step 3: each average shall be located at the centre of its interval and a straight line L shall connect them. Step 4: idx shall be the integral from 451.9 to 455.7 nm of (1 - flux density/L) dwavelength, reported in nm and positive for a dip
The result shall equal 0.49 nm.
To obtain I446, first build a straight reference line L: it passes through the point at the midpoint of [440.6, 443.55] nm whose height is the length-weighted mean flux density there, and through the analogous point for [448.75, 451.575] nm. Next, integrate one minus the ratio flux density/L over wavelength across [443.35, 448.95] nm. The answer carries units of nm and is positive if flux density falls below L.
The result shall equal 0.32 nm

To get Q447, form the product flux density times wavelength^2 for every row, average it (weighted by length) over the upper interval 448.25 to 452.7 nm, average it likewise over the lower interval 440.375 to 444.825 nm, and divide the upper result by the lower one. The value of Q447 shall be 1.30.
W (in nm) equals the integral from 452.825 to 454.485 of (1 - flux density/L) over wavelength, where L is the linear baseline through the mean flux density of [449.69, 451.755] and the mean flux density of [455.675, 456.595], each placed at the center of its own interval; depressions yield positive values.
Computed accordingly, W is 0.43 nm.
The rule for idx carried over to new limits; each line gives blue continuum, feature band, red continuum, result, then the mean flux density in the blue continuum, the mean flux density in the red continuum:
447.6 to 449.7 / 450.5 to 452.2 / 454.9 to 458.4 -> -0.03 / 7.5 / 8.36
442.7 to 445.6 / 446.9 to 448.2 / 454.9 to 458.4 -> -0.11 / 6.26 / 8.36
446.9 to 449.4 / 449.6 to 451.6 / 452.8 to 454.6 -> -0.33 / 7.53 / 6.35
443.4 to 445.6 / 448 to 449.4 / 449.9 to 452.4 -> -0.04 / 6.13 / 8.11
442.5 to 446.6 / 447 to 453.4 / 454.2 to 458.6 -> -0.40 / 6.19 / 8.16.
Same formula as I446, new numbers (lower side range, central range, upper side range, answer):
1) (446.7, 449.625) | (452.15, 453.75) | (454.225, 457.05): 0.304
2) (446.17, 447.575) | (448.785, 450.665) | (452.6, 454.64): -0.263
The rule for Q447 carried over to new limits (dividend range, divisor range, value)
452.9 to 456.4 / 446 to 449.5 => 1.05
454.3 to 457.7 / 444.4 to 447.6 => 1.33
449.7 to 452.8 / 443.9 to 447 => 1.31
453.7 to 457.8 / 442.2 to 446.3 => 1.40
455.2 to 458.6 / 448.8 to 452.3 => 1.10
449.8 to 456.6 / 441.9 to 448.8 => 1.20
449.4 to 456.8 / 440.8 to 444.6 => 1.27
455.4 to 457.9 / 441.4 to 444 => 1.43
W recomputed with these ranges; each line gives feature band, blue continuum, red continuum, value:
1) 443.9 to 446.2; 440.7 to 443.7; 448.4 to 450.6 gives 0.29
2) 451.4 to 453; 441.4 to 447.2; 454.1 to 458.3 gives 0.07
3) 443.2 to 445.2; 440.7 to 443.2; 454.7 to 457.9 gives 0.08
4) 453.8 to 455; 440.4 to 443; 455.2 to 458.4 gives 0.10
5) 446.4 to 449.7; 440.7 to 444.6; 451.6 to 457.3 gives -0.25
